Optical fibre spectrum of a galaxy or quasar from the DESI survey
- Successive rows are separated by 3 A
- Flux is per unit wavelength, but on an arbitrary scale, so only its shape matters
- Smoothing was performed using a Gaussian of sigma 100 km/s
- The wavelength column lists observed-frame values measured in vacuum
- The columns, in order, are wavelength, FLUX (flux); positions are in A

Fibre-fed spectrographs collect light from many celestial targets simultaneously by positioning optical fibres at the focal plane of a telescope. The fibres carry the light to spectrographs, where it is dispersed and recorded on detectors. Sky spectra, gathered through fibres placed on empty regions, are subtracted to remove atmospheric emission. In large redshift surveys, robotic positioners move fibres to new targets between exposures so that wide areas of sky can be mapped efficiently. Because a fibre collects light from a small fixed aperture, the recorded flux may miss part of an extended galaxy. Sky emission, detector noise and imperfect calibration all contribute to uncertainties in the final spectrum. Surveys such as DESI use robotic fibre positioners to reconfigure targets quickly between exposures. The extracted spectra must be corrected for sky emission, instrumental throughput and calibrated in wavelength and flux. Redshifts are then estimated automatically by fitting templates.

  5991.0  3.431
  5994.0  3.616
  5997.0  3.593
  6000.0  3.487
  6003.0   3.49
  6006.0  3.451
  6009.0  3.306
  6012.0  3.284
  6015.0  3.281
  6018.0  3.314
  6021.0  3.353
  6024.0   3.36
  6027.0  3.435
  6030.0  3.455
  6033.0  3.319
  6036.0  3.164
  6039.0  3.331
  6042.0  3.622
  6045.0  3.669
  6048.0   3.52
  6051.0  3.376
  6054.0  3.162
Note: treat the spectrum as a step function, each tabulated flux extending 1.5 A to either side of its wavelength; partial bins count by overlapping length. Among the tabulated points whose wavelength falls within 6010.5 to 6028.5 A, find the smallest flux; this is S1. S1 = 3.281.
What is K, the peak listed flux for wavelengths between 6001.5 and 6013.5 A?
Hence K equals 3.49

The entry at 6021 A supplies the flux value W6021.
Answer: 3.353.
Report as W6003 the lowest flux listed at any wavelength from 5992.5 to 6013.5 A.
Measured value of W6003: 3.284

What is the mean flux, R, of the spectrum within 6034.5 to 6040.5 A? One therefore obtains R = 3.25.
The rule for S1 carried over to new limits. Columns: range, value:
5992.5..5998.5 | 3.593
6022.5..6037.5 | 3.164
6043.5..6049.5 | 3.52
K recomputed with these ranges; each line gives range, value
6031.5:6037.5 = 3.319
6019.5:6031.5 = 3.455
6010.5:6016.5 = 3.284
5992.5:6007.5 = 3.616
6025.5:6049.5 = 3.669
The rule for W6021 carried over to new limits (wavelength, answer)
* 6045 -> 3.669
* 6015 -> 3.281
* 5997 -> 3.593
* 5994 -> 3.616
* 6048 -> 3.52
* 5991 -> 3.431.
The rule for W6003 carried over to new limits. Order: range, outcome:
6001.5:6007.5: 3.451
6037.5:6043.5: 3.331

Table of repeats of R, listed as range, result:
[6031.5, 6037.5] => 3.24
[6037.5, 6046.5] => 3.54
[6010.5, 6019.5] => 3.29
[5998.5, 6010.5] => 3.43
